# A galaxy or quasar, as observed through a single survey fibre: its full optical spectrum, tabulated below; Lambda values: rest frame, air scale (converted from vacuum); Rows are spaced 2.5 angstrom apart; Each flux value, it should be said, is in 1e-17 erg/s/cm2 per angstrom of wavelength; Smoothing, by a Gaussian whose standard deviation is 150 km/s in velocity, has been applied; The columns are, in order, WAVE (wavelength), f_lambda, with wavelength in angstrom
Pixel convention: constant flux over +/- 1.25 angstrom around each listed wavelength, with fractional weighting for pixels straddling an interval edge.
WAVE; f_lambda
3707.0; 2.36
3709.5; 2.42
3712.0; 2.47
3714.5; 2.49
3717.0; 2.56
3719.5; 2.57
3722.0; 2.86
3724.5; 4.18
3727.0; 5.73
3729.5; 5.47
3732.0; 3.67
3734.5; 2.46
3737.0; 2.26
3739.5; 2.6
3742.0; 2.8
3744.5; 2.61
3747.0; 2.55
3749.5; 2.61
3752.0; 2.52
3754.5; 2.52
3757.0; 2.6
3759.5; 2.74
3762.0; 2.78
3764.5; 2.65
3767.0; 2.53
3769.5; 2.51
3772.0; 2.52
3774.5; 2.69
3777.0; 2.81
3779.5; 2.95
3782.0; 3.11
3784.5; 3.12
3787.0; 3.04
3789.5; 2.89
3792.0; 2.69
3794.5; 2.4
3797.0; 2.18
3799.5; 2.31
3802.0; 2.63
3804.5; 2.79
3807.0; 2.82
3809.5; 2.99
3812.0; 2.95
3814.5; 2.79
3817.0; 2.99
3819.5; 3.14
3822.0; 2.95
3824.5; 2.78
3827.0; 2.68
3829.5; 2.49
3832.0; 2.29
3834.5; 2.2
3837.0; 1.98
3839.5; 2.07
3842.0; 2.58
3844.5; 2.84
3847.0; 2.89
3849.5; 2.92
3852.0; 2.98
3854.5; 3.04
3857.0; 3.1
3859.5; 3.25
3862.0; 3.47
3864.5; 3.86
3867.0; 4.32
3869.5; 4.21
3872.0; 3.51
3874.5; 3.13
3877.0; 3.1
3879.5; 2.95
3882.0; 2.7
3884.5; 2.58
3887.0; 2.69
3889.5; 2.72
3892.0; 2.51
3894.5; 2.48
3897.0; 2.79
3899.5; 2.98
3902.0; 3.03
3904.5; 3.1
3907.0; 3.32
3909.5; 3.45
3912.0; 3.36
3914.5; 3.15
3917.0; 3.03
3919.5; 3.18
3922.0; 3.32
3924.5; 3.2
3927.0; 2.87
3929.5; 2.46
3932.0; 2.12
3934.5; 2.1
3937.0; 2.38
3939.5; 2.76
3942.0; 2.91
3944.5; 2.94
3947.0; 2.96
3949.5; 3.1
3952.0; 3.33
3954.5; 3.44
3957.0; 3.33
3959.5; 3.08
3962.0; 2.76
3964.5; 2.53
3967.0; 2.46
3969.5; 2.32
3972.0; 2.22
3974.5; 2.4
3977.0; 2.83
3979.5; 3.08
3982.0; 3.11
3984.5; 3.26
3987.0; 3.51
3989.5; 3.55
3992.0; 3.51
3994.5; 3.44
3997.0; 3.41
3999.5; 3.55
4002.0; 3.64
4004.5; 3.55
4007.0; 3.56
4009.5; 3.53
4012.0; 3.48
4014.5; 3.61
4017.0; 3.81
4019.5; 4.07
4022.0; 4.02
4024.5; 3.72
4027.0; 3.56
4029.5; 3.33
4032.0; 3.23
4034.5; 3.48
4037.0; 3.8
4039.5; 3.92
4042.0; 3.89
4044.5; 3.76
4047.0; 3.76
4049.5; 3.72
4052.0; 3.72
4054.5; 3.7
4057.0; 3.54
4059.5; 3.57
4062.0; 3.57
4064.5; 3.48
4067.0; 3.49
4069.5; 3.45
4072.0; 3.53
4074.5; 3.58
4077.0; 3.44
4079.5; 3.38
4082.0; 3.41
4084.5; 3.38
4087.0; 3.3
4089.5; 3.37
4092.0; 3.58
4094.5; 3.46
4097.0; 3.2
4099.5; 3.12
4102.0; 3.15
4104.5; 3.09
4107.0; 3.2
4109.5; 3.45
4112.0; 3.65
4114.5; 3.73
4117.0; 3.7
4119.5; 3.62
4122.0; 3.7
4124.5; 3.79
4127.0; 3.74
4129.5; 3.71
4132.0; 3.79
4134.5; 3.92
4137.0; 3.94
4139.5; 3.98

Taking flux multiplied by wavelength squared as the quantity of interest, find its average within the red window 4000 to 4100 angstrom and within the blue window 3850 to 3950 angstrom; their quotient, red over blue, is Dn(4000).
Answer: 1.3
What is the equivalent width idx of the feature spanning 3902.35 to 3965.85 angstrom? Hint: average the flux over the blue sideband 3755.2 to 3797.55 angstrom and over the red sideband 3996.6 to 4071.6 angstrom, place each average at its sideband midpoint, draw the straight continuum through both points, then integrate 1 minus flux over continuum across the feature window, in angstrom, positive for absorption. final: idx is 6.0 angstrom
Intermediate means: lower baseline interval 2.72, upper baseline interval 3.63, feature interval 2.97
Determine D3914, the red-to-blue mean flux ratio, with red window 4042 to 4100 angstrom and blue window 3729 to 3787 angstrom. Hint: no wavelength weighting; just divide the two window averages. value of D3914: 1.3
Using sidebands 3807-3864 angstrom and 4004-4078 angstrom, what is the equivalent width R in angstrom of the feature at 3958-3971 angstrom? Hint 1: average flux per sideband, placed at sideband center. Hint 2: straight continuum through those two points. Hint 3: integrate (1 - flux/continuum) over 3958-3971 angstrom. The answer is 2.7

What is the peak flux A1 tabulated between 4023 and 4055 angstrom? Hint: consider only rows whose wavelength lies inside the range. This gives 3.92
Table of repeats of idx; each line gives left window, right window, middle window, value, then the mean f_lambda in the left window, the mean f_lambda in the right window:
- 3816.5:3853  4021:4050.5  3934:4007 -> 6.8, 2.64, 3.68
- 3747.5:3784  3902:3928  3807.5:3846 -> 3.2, 2.69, 3.19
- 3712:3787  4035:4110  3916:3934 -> 2.2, 2.94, 3.5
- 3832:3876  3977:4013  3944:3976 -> 4.7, 3.06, 3.42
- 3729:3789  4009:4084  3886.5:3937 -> 5.5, 2.81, 3.62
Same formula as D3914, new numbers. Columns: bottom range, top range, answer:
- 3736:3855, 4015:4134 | 1.33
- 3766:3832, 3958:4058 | 1.23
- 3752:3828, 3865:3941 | 1.09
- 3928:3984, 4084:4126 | 1.25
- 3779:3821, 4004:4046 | 1.31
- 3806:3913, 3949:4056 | 1.14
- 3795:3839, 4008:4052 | 1.40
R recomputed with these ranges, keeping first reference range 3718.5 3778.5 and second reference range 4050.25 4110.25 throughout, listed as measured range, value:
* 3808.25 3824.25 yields 0.6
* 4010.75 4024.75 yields -1.9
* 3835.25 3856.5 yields 3.0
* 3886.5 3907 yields 2.3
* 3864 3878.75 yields -2.4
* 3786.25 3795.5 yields 0.9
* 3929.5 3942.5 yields 3.2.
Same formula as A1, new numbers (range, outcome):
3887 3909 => 3.32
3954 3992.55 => 3.55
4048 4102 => 3.72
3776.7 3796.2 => 3.12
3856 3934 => 4.32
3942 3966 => 3.44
